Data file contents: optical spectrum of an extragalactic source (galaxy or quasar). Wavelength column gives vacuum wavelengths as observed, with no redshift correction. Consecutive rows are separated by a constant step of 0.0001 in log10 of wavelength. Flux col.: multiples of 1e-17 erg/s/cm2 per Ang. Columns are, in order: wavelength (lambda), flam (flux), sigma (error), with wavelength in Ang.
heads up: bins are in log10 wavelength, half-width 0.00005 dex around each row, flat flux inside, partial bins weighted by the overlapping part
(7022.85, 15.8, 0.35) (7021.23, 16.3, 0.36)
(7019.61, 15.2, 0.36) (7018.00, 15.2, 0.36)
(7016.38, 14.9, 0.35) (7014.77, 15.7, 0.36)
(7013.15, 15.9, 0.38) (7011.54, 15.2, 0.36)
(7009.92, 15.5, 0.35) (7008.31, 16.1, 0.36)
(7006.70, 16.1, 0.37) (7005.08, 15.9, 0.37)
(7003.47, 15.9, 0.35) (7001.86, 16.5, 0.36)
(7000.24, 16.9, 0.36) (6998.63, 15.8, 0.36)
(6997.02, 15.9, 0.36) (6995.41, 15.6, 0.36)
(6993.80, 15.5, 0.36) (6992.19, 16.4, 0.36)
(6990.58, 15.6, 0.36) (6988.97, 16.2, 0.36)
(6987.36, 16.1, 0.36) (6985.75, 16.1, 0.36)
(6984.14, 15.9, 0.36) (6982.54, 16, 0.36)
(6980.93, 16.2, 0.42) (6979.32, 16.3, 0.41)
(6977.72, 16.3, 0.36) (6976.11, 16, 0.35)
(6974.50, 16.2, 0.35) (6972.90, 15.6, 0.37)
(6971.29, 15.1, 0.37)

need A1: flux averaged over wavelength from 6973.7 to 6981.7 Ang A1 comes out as 16.2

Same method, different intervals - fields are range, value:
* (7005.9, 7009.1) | 16.1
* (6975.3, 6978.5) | 16.1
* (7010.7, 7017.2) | 15.4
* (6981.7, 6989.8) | 16.1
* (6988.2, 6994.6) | 15.9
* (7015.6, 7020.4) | 15.1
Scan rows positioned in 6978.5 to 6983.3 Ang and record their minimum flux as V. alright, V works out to 16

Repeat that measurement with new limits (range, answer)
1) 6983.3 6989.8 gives 15.9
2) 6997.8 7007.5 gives 15.8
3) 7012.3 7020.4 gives 14.9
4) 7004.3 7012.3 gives 15.2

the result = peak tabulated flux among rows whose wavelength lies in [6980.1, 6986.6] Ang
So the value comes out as 16.2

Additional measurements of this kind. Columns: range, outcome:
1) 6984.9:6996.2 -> 16.4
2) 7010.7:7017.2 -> 15.9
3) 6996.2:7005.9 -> 16.9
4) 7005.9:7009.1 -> 16.1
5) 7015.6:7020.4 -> 15.2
